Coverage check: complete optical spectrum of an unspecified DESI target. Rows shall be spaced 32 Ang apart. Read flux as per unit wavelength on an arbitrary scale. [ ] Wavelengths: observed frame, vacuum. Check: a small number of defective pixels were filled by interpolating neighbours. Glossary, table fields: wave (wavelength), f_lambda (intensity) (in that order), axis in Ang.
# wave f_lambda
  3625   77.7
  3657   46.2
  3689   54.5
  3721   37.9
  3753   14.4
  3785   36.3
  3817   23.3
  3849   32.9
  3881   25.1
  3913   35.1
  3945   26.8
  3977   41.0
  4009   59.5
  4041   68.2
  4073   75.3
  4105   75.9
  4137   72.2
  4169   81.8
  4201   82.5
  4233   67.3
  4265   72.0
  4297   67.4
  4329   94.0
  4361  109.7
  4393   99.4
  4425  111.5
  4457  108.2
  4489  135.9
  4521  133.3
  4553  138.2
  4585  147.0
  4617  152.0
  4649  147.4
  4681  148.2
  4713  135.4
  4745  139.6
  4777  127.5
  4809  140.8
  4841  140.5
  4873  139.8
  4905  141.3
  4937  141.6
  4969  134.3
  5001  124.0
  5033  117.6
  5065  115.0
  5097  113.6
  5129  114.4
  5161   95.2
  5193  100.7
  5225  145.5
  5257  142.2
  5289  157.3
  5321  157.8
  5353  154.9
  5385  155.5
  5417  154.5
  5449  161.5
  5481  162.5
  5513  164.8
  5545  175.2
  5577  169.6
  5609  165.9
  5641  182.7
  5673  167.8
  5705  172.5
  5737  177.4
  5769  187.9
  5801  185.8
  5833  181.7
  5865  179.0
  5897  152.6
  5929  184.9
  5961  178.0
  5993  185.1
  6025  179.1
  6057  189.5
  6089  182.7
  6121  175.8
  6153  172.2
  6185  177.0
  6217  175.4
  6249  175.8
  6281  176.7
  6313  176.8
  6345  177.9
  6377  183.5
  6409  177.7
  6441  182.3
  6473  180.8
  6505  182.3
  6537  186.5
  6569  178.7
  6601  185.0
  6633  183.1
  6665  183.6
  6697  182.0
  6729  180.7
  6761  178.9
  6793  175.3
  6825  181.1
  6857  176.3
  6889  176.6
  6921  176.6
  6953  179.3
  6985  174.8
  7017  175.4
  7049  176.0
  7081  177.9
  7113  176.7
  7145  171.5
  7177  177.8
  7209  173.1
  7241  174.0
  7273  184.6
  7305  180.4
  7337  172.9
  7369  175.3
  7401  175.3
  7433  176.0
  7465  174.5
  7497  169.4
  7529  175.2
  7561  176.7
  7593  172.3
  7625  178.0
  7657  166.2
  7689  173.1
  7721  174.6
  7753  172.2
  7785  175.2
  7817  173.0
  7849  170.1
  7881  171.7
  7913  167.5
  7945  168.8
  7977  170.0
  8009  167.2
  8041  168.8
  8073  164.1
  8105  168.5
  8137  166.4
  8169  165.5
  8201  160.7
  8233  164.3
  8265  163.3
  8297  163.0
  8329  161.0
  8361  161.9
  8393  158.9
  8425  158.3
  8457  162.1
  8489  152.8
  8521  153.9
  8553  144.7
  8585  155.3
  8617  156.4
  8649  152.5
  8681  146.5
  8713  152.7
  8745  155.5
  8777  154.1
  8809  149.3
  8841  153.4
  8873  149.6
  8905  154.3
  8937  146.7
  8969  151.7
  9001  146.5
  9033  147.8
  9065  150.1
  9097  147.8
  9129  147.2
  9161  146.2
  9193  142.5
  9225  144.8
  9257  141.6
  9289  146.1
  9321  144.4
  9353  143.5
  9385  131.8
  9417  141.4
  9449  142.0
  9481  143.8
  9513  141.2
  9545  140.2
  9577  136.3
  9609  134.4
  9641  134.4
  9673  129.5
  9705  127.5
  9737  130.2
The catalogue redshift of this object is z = 0.00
